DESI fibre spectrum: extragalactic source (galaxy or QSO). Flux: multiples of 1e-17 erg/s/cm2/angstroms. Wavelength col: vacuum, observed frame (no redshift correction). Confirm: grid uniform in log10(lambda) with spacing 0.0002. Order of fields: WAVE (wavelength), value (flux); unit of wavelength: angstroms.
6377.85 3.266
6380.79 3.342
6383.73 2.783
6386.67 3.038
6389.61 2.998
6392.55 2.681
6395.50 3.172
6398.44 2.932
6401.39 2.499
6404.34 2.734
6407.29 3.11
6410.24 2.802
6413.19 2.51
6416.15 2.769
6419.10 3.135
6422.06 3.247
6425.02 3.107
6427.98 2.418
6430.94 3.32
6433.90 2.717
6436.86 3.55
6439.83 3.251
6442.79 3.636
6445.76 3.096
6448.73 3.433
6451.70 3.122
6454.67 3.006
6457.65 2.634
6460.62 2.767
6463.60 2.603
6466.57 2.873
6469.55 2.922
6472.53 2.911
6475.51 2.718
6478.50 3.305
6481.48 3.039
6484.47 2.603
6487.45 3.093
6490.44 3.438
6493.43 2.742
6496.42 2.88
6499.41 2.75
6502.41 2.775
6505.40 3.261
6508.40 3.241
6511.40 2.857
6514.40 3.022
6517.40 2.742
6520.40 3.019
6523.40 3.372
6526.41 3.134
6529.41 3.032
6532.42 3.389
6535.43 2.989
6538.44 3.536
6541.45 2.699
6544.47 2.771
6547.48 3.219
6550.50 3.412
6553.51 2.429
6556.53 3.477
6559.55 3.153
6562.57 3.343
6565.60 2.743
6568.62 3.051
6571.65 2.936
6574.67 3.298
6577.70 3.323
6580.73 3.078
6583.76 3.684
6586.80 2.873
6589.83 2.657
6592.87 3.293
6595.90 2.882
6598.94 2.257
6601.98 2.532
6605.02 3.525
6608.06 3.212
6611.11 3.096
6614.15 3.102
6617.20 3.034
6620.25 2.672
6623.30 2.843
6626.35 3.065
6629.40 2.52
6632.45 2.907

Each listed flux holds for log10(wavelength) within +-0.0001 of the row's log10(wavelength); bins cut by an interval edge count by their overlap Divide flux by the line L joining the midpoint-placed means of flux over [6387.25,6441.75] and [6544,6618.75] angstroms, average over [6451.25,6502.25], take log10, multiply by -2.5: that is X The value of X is 0.03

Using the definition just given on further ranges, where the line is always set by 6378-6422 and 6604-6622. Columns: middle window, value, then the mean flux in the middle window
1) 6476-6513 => 0.00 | 2.99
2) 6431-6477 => -0.02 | 3.03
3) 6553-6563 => -0.03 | 3.14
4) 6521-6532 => -0.06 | 3.19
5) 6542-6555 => 0.04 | 2.94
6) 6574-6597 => -0.02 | 3.13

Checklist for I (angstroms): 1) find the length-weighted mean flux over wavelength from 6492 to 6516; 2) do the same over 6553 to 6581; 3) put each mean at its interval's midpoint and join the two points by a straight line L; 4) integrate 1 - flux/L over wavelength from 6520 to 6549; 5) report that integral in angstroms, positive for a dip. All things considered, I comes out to -0.96 angstroms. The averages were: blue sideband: 2.94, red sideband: 3.11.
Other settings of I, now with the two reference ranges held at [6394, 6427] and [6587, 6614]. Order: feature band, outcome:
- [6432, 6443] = -1.3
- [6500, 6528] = -1.1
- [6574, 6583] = -1.0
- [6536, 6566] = -1.6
